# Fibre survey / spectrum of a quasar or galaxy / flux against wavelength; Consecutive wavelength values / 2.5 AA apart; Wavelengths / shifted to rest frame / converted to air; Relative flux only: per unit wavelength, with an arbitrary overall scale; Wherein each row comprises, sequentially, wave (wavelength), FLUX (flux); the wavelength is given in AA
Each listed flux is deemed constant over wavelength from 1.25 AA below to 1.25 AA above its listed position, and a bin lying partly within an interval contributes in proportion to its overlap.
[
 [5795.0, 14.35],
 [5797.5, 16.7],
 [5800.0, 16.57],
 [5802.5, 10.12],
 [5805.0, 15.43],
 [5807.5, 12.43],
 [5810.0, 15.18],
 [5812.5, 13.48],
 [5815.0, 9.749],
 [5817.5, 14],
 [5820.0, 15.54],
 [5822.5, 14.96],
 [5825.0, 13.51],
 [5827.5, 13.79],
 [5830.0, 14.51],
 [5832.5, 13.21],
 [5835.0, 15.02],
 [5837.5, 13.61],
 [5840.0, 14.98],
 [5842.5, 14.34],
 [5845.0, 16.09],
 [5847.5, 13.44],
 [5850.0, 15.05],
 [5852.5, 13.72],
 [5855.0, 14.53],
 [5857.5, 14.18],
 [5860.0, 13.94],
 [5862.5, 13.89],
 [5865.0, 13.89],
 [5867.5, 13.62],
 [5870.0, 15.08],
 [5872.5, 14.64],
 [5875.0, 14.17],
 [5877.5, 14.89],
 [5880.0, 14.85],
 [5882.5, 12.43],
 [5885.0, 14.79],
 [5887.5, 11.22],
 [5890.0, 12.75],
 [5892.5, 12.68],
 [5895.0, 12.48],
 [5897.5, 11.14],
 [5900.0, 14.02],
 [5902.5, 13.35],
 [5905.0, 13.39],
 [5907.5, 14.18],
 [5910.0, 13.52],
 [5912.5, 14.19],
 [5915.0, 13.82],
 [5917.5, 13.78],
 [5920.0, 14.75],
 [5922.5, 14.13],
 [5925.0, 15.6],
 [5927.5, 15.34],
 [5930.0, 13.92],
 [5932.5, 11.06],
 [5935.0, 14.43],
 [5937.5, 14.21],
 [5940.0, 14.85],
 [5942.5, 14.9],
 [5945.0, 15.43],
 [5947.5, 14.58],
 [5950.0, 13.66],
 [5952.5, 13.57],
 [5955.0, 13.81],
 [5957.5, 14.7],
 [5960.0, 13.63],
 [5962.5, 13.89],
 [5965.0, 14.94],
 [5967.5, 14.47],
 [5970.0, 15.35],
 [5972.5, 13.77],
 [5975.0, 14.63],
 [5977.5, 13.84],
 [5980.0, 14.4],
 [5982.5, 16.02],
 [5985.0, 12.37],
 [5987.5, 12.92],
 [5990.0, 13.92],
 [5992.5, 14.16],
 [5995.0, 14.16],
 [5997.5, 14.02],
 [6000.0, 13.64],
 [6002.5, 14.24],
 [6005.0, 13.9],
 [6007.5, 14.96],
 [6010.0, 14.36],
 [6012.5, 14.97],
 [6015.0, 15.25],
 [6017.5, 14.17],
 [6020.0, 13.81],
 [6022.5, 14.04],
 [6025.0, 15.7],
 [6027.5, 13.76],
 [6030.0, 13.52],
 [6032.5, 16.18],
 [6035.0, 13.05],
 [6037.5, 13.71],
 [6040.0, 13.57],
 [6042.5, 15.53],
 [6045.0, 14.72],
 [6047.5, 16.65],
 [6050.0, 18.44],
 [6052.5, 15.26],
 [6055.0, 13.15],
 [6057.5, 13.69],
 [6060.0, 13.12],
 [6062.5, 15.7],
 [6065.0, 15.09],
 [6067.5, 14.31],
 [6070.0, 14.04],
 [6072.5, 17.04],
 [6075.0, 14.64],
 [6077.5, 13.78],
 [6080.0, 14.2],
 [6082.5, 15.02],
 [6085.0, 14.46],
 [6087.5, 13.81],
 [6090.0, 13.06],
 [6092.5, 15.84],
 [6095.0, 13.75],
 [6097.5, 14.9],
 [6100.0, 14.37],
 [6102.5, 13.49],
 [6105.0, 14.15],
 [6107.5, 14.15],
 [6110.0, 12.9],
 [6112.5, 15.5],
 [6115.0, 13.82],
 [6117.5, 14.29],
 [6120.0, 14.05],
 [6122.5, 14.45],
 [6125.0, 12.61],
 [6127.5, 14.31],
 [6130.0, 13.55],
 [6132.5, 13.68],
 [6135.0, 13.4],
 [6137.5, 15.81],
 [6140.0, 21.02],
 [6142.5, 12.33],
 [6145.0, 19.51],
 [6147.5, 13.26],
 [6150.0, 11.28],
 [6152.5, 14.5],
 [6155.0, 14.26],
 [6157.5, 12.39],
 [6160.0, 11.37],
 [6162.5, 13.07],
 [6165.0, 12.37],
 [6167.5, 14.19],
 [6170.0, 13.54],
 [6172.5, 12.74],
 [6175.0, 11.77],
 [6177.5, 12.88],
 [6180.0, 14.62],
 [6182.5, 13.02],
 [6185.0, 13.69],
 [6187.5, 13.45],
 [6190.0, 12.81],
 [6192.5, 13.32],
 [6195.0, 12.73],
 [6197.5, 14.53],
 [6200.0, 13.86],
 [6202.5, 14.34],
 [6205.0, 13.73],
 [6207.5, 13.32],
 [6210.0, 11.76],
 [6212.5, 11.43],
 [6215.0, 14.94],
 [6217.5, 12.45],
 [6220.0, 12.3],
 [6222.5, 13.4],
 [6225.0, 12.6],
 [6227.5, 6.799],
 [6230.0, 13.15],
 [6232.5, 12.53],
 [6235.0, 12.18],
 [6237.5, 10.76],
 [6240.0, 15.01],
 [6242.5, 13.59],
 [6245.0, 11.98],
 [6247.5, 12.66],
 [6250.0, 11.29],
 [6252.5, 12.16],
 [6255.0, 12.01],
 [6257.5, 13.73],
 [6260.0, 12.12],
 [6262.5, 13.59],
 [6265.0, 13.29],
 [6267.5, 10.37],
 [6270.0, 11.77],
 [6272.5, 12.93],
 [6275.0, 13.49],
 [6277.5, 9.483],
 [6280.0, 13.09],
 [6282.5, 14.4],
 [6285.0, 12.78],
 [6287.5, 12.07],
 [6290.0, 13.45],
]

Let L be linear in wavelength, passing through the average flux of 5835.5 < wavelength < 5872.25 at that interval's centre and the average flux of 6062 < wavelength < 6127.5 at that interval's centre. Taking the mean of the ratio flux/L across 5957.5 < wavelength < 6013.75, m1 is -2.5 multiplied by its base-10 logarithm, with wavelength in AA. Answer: 0.009 mag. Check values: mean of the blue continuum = 14.3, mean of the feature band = 14.2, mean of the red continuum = 14.3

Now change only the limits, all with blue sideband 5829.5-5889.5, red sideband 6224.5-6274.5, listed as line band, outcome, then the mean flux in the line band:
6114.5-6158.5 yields -0.13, 14.4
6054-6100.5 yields -0.11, 14.4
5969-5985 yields -0.07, 14.5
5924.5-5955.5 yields -0.04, 14.2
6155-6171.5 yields -0.02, 12.9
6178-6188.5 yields -0.09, 13.6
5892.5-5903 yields 0.10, 12.7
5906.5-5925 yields -0.02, 14.2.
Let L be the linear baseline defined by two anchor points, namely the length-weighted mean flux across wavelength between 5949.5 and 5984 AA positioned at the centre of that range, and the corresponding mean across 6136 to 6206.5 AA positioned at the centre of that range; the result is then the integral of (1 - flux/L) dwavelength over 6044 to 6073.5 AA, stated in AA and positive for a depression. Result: -2.1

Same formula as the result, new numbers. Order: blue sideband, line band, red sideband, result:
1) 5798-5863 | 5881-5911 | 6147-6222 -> 1.9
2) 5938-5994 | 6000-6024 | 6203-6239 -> -0.8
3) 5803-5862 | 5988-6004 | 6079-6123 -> 0.2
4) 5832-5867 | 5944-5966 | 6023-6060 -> 0.4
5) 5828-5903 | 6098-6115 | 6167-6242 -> -1.2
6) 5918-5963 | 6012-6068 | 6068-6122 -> -1.4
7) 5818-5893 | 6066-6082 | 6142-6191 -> -1.3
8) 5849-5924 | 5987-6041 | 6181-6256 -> -3.4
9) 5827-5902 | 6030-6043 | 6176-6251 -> -0.9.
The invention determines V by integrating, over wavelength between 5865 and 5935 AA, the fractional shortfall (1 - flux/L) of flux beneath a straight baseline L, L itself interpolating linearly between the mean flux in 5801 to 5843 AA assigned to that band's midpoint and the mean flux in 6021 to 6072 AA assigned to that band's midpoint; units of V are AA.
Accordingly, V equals 1.9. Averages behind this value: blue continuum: 13.8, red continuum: 14.7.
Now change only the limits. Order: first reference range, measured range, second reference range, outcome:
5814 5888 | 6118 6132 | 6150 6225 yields -0.5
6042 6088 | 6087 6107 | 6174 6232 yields 0.3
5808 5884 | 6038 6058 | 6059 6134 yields -1.2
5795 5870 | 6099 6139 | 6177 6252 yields -2.8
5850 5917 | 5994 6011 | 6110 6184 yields -0.5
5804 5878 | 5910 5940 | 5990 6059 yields 0.4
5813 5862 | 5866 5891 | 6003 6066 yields 0.6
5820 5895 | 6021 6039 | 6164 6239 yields -1.1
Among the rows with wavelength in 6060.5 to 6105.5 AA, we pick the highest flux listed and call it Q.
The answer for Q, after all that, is 17.04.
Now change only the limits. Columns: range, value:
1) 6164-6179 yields 14.19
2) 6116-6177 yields 21.02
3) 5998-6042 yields 16.18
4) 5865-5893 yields 15.08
